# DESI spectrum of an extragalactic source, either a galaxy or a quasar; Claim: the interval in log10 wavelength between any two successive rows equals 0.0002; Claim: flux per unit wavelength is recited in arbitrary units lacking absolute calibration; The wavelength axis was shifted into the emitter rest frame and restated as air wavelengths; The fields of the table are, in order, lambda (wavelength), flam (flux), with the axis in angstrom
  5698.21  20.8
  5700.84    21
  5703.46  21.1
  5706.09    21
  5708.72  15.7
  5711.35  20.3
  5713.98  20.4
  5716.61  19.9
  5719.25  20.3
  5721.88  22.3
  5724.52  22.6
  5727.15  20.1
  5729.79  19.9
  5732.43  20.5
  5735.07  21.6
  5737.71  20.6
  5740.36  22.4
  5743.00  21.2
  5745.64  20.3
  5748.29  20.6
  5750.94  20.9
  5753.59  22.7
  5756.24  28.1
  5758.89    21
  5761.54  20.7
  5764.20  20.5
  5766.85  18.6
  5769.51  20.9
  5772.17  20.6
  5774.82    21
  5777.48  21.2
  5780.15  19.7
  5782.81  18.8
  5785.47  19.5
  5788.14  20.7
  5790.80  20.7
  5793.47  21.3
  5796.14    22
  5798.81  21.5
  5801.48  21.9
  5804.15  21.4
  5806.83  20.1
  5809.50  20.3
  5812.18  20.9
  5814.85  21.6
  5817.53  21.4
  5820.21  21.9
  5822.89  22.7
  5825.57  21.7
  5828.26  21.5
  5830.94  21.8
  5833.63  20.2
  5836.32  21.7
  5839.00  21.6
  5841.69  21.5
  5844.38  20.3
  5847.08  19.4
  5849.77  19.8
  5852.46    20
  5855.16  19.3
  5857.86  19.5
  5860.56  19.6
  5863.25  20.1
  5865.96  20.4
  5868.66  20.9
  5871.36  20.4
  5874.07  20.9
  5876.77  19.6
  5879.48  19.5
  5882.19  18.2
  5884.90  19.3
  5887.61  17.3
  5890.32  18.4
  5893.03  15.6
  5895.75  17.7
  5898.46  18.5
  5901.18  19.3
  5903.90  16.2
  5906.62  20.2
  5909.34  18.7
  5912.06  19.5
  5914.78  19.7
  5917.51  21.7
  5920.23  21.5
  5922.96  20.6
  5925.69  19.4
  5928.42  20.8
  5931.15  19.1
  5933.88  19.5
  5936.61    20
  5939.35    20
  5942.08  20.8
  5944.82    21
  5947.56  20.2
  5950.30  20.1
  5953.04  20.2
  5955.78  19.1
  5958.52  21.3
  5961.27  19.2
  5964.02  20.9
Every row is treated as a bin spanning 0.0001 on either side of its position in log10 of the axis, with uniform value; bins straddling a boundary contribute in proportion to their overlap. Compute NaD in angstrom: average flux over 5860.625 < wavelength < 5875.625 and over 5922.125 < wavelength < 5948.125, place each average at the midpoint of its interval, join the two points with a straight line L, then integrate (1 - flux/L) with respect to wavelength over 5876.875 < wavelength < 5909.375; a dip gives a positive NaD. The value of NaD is 3.3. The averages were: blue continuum 20.5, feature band 18.3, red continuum 20.1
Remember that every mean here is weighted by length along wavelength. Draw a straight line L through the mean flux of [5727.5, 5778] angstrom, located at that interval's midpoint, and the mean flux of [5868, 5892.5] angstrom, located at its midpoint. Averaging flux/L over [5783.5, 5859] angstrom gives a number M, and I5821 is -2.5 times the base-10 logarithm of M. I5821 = -0.04 mag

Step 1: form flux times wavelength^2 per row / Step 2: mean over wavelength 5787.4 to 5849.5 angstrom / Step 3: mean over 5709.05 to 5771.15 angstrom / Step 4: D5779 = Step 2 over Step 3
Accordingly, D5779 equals 1.03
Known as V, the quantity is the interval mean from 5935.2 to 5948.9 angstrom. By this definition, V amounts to 20.4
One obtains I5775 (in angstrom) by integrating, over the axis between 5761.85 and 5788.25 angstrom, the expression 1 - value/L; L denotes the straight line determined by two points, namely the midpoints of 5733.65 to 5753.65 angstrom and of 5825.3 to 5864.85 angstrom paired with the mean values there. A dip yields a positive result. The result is 1.0 angstrom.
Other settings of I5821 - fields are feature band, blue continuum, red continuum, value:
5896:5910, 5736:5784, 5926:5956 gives 0.101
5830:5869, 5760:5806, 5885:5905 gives -0.082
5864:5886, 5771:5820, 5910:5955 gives 0.031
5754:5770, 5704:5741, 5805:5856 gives -0.054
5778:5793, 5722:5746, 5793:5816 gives 0.061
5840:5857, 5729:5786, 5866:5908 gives -0.031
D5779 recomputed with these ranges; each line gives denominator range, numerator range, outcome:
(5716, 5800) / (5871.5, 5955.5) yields 0.98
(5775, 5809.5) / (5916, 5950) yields 1.03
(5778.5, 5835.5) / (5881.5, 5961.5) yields 0.96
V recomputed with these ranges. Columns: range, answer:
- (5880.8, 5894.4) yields 17.8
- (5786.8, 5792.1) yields 20.7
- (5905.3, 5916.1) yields 19.5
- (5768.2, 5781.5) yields 20.7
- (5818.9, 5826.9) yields 22.1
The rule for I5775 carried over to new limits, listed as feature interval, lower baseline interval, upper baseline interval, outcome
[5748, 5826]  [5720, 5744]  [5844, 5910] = -2.8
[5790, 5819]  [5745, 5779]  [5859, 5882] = -0.5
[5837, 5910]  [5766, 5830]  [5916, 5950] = 4.5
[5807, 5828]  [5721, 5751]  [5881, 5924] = -1.5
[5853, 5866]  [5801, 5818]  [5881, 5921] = 0.0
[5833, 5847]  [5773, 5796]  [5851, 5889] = -0.7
